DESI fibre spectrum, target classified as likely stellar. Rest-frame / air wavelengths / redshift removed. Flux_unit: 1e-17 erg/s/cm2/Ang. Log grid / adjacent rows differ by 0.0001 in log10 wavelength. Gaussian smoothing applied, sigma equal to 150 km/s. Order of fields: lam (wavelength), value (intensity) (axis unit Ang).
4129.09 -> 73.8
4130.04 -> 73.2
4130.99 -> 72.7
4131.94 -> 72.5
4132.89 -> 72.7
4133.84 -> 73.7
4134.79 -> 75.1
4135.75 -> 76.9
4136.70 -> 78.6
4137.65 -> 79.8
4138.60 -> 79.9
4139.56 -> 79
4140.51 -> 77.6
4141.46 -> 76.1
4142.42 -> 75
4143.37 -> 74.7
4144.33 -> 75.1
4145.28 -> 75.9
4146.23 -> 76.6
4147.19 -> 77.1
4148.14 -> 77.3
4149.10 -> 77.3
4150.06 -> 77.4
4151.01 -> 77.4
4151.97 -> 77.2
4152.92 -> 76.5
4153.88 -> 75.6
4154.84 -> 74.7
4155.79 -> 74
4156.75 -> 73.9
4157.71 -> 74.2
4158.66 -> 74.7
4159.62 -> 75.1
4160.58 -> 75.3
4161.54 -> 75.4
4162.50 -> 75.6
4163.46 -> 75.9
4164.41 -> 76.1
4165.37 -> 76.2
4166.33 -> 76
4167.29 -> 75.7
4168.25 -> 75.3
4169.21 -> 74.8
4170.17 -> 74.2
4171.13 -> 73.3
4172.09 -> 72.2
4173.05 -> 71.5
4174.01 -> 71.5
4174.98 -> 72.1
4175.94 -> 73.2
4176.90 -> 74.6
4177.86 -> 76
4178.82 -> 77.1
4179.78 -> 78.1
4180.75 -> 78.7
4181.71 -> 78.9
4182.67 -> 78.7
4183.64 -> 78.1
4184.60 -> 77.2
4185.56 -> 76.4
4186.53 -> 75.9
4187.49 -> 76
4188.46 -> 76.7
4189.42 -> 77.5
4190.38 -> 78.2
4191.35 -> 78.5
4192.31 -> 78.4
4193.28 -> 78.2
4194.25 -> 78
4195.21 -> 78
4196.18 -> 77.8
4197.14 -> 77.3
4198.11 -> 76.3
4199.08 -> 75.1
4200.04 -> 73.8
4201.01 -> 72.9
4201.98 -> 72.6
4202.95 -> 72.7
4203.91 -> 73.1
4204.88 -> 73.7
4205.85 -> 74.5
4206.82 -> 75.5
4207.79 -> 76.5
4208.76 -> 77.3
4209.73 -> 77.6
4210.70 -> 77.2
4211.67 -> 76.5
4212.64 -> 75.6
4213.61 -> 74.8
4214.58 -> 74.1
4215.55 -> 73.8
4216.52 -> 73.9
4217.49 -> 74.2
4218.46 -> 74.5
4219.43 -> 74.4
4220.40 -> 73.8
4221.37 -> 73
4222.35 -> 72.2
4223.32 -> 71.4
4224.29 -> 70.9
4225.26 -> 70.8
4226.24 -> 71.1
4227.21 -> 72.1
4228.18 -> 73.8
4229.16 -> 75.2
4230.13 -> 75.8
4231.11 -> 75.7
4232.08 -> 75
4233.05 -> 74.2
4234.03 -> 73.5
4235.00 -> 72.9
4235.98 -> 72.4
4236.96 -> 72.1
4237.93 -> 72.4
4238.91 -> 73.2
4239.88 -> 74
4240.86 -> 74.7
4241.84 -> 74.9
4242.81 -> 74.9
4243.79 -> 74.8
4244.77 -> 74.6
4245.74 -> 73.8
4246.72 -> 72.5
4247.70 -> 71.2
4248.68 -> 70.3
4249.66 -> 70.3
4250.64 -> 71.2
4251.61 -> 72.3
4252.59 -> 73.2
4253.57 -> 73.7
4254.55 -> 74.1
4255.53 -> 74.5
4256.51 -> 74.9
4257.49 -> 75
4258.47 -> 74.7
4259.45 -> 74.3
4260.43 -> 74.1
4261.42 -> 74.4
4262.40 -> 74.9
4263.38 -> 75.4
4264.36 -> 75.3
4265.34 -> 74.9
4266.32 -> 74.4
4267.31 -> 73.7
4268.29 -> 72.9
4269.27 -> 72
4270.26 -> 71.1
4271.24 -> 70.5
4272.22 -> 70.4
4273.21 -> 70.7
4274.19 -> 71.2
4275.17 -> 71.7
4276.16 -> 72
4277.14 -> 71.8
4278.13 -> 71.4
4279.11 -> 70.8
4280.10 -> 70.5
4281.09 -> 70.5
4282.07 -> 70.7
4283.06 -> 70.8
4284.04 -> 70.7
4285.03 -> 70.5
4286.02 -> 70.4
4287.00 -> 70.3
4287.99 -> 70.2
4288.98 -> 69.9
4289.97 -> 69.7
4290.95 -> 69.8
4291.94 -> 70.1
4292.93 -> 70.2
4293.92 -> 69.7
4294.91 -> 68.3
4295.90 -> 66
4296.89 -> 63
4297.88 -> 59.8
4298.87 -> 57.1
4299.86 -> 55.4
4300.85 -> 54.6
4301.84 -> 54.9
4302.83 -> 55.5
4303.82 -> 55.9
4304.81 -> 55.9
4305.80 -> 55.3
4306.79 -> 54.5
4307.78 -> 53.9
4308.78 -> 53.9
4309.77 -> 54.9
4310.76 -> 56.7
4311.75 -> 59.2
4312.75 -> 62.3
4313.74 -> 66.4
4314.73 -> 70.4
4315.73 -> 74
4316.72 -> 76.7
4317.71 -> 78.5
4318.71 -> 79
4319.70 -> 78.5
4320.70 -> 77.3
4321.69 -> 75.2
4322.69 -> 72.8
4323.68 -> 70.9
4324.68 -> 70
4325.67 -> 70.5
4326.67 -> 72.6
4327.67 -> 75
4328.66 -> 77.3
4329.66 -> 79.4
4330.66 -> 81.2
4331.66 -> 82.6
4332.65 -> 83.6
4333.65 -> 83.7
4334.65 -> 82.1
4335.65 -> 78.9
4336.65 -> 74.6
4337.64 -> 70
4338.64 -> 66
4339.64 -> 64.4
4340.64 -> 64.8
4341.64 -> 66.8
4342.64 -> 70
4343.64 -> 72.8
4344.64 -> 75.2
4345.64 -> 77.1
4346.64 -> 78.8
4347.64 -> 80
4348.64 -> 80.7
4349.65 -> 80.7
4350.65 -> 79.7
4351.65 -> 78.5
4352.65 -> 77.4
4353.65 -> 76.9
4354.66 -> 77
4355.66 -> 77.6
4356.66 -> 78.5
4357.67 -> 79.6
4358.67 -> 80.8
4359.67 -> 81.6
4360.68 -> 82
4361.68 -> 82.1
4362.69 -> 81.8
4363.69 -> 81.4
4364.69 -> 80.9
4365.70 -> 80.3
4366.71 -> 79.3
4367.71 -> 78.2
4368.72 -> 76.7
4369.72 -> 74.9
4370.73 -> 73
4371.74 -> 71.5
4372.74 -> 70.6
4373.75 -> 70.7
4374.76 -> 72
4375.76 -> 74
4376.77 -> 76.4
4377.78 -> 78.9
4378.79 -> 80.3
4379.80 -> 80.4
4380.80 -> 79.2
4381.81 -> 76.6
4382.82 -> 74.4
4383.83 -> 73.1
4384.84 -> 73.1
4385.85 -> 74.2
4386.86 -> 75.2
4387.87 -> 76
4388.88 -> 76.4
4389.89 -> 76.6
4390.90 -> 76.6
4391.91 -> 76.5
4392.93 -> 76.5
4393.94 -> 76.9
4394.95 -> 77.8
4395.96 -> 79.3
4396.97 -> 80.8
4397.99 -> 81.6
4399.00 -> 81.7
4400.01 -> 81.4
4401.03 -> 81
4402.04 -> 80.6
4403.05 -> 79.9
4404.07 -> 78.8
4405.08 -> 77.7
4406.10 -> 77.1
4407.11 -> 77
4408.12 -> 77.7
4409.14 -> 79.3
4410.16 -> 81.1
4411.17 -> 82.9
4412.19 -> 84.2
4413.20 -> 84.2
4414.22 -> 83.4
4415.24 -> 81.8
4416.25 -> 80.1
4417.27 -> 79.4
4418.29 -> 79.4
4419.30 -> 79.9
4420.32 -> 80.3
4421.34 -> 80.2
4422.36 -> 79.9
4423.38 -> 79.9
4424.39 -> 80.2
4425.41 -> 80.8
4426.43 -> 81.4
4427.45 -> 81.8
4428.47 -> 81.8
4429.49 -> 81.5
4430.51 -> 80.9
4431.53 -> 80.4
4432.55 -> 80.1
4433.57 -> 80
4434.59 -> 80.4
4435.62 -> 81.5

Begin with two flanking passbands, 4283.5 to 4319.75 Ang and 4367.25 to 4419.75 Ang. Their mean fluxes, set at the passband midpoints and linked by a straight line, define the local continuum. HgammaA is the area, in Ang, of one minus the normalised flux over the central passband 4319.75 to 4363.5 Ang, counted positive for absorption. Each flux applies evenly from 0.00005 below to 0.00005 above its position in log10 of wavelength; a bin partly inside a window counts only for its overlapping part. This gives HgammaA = -3.88 Ang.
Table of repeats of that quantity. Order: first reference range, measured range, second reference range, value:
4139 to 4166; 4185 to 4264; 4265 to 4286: -1.2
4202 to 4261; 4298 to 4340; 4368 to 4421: 4.3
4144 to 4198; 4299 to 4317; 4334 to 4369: 4.1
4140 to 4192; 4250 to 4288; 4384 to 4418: 2.3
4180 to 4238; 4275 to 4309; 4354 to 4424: 5.1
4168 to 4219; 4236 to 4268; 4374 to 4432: 1.2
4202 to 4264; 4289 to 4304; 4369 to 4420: 2.5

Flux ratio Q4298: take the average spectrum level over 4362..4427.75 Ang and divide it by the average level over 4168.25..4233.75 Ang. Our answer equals 1.0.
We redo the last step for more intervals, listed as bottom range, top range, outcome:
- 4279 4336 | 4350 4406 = 1.13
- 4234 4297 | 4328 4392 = 1.06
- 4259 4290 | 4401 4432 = 1.12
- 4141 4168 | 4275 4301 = 0.90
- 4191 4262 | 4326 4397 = 1.03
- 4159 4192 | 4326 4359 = 1.01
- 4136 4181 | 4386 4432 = 1.05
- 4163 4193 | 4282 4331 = 0.88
